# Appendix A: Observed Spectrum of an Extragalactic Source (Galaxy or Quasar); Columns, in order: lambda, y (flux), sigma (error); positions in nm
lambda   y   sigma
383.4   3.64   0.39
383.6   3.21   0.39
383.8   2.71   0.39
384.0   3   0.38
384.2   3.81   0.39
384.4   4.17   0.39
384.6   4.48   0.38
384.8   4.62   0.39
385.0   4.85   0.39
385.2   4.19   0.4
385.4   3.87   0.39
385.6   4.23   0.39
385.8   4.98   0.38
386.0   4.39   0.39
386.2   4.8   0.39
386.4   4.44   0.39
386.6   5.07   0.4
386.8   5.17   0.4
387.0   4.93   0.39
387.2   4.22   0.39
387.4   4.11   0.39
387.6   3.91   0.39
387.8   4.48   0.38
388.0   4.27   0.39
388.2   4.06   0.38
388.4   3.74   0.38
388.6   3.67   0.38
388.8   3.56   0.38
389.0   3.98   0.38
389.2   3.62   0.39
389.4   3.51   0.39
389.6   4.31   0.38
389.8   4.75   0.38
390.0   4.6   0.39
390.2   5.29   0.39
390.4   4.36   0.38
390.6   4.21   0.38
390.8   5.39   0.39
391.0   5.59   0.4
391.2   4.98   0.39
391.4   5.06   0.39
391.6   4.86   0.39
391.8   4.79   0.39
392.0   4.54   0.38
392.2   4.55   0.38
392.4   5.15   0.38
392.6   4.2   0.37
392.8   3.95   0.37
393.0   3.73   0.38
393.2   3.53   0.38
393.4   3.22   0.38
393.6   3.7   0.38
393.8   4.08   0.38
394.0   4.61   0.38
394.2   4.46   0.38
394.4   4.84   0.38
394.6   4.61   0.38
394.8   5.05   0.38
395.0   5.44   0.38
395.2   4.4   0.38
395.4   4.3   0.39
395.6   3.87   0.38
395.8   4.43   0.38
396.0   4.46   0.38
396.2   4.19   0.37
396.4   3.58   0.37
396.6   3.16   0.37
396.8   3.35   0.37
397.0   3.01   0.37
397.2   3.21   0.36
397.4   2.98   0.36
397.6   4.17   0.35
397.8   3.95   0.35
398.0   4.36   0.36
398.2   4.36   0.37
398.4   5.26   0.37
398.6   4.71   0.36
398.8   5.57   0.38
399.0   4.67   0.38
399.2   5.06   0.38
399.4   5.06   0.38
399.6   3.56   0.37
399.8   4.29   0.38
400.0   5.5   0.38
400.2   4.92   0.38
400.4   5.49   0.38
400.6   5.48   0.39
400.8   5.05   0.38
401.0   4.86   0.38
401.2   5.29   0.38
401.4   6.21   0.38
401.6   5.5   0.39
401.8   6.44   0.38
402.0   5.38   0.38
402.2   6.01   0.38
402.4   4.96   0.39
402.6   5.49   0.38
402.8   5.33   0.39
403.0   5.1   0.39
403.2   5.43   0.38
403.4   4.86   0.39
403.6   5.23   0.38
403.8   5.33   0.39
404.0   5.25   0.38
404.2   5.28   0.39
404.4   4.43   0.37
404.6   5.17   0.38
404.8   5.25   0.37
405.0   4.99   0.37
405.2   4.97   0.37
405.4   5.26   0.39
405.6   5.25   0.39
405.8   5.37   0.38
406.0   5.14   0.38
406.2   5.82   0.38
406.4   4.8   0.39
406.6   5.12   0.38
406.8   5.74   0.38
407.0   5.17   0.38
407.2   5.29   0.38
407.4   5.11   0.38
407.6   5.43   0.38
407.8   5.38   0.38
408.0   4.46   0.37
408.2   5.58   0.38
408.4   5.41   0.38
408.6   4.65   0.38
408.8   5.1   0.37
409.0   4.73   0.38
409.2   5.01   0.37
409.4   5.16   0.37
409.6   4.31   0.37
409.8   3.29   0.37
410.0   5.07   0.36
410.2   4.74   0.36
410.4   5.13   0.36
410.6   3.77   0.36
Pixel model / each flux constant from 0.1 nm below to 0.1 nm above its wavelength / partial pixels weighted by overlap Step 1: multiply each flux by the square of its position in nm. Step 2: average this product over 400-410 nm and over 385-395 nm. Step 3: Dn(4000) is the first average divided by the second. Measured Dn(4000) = 1.3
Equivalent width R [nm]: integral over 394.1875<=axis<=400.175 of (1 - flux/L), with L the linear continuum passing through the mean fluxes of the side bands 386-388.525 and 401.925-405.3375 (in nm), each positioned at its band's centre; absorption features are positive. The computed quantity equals 0.69 nm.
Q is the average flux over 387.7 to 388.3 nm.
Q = 4.27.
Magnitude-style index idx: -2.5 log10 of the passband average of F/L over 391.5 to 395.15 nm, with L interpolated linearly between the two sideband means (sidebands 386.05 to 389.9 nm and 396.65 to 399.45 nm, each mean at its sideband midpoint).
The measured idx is -0.04 mag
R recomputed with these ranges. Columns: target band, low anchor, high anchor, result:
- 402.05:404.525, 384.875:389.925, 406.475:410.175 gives -0.21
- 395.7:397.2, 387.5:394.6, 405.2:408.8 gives 0.30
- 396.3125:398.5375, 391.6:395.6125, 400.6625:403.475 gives 0.49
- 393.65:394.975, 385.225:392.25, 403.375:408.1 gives 0.02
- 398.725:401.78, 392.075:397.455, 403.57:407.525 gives -0.31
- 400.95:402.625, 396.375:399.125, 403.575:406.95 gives -0.33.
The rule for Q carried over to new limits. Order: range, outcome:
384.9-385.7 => 4.29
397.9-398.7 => 4.67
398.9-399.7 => 4.59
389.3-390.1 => 4.29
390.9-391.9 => 5.06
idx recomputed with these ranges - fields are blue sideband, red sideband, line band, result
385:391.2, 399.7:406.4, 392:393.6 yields 0.15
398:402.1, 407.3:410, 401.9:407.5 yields -0.05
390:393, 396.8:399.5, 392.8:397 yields 0.10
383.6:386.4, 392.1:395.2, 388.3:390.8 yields 0.02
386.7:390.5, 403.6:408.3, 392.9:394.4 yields 0.14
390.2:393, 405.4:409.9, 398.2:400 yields 0.02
